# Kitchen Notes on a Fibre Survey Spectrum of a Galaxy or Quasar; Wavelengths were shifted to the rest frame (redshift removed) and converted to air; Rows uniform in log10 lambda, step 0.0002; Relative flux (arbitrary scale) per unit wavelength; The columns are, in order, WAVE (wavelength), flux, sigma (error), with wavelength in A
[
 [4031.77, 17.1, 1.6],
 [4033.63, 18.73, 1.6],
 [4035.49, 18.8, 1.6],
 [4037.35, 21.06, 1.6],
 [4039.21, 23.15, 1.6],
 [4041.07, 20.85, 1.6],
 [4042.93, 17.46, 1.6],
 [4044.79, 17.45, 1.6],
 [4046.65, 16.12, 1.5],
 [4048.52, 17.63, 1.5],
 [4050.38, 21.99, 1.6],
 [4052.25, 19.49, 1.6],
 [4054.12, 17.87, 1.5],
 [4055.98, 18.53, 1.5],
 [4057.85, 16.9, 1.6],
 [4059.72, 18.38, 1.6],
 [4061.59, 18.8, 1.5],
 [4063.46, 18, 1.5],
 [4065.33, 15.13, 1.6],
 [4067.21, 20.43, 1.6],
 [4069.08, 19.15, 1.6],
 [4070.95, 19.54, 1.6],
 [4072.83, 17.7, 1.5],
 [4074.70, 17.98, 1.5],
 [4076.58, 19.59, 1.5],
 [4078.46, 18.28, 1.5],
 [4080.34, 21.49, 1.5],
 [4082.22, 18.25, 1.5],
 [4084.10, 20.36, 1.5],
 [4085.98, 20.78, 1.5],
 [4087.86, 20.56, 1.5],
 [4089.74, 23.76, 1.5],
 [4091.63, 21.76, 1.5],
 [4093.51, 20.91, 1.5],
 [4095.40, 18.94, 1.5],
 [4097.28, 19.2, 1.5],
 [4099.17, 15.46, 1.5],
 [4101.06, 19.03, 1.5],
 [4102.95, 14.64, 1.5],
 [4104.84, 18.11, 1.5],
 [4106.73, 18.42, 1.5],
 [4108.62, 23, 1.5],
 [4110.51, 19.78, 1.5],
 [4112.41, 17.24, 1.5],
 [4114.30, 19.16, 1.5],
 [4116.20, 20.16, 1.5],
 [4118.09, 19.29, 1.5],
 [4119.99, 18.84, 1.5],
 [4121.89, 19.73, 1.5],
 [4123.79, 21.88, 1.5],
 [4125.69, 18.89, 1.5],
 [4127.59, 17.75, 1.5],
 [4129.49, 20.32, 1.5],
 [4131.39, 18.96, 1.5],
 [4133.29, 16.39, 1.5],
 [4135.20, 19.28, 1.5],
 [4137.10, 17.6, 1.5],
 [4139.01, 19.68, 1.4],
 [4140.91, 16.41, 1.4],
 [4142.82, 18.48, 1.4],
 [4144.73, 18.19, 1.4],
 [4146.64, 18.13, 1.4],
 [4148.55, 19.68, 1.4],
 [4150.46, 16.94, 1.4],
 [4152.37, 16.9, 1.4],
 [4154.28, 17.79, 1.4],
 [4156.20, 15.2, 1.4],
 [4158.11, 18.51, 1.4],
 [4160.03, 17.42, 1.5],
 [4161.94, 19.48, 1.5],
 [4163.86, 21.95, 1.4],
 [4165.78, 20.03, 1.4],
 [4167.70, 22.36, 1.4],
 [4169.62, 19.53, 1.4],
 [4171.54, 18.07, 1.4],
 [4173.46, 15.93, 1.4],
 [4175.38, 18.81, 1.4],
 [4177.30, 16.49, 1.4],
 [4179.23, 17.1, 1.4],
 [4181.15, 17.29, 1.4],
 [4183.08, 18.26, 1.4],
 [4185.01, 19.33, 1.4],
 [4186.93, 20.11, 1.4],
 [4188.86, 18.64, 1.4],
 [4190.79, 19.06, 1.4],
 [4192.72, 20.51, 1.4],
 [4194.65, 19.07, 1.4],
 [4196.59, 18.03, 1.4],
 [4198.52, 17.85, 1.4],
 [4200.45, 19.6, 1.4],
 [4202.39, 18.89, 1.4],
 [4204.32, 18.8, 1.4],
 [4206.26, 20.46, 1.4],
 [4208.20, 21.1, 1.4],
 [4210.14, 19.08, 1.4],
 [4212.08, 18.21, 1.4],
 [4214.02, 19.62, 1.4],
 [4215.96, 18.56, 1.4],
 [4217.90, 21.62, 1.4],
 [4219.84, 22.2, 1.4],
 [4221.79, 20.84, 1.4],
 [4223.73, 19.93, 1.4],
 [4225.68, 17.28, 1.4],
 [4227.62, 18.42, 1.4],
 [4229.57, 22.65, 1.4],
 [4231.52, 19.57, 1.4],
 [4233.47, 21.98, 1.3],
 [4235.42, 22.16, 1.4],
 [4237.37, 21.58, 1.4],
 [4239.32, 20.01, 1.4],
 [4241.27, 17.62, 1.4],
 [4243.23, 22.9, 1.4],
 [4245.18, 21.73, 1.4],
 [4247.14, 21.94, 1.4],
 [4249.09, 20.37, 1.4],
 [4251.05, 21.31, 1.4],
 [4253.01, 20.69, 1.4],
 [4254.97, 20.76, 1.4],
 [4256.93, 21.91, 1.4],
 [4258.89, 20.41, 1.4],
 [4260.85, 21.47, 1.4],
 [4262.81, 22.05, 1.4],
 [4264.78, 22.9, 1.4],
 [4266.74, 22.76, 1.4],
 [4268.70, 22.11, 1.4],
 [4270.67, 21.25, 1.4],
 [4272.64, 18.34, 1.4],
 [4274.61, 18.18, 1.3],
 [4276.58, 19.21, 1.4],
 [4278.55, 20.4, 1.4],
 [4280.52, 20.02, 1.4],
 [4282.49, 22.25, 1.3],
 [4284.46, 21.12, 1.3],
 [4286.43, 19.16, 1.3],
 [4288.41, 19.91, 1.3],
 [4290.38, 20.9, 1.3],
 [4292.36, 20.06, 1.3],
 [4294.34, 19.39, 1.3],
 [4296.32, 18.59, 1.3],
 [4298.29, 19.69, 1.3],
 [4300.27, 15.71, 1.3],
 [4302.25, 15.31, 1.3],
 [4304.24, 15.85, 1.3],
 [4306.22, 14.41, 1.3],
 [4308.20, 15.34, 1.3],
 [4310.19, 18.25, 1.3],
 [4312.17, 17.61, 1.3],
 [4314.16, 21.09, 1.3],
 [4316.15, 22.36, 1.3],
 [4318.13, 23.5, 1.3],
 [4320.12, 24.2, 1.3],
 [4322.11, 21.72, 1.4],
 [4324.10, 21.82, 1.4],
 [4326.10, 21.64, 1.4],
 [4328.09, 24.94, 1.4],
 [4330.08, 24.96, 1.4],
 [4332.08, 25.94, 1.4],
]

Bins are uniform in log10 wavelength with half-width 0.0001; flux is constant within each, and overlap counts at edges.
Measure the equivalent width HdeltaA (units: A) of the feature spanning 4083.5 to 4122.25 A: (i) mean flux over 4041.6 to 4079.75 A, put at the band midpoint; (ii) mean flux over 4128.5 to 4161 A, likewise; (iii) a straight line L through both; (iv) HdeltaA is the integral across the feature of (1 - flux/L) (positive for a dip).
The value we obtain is -2.73 A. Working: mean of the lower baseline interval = 18.4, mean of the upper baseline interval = 18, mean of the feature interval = 19.5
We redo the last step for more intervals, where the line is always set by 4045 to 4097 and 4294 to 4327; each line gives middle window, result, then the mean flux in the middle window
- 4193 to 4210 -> -0.07 A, 19.3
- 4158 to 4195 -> 0.55 A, 18.9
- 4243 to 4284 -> -3.99 A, 21.1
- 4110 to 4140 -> 0.21 A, 19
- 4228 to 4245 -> -1.60 A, 21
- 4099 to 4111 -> 0.44 A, 18.5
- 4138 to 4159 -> 1.51 A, 17.8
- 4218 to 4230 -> -0.64 A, 20.2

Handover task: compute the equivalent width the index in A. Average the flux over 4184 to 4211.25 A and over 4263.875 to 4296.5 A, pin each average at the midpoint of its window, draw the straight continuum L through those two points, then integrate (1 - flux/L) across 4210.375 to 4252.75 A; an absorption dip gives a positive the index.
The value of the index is -1.5 A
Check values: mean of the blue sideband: 19.3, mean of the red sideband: 20.4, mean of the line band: 20.5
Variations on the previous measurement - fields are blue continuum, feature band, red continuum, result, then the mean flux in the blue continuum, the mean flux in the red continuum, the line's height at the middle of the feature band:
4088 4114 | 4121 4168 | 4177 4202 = 0.7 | 19.3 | 18.6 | 19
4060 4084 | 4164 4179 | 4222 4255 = 0.8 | 18.7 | 20.6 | 19.9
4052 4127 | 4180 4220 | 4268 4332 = 0.7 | 19.1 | 20.1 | 19.6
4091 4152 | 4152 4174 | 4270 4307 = 0.2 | 18.8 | 18.9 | 18.8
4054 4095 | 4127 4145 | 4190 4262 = 1.2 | 19.3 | 20.2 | 19.7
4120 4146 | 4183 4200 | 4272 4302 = 0.0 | 18.7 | 19.4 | 19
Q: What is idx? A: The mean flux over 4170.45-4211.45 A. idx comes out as 18.7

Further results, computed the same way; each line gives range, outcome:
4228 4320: 20.2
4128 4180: 18.4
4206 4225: 20.1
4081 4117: 19.5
